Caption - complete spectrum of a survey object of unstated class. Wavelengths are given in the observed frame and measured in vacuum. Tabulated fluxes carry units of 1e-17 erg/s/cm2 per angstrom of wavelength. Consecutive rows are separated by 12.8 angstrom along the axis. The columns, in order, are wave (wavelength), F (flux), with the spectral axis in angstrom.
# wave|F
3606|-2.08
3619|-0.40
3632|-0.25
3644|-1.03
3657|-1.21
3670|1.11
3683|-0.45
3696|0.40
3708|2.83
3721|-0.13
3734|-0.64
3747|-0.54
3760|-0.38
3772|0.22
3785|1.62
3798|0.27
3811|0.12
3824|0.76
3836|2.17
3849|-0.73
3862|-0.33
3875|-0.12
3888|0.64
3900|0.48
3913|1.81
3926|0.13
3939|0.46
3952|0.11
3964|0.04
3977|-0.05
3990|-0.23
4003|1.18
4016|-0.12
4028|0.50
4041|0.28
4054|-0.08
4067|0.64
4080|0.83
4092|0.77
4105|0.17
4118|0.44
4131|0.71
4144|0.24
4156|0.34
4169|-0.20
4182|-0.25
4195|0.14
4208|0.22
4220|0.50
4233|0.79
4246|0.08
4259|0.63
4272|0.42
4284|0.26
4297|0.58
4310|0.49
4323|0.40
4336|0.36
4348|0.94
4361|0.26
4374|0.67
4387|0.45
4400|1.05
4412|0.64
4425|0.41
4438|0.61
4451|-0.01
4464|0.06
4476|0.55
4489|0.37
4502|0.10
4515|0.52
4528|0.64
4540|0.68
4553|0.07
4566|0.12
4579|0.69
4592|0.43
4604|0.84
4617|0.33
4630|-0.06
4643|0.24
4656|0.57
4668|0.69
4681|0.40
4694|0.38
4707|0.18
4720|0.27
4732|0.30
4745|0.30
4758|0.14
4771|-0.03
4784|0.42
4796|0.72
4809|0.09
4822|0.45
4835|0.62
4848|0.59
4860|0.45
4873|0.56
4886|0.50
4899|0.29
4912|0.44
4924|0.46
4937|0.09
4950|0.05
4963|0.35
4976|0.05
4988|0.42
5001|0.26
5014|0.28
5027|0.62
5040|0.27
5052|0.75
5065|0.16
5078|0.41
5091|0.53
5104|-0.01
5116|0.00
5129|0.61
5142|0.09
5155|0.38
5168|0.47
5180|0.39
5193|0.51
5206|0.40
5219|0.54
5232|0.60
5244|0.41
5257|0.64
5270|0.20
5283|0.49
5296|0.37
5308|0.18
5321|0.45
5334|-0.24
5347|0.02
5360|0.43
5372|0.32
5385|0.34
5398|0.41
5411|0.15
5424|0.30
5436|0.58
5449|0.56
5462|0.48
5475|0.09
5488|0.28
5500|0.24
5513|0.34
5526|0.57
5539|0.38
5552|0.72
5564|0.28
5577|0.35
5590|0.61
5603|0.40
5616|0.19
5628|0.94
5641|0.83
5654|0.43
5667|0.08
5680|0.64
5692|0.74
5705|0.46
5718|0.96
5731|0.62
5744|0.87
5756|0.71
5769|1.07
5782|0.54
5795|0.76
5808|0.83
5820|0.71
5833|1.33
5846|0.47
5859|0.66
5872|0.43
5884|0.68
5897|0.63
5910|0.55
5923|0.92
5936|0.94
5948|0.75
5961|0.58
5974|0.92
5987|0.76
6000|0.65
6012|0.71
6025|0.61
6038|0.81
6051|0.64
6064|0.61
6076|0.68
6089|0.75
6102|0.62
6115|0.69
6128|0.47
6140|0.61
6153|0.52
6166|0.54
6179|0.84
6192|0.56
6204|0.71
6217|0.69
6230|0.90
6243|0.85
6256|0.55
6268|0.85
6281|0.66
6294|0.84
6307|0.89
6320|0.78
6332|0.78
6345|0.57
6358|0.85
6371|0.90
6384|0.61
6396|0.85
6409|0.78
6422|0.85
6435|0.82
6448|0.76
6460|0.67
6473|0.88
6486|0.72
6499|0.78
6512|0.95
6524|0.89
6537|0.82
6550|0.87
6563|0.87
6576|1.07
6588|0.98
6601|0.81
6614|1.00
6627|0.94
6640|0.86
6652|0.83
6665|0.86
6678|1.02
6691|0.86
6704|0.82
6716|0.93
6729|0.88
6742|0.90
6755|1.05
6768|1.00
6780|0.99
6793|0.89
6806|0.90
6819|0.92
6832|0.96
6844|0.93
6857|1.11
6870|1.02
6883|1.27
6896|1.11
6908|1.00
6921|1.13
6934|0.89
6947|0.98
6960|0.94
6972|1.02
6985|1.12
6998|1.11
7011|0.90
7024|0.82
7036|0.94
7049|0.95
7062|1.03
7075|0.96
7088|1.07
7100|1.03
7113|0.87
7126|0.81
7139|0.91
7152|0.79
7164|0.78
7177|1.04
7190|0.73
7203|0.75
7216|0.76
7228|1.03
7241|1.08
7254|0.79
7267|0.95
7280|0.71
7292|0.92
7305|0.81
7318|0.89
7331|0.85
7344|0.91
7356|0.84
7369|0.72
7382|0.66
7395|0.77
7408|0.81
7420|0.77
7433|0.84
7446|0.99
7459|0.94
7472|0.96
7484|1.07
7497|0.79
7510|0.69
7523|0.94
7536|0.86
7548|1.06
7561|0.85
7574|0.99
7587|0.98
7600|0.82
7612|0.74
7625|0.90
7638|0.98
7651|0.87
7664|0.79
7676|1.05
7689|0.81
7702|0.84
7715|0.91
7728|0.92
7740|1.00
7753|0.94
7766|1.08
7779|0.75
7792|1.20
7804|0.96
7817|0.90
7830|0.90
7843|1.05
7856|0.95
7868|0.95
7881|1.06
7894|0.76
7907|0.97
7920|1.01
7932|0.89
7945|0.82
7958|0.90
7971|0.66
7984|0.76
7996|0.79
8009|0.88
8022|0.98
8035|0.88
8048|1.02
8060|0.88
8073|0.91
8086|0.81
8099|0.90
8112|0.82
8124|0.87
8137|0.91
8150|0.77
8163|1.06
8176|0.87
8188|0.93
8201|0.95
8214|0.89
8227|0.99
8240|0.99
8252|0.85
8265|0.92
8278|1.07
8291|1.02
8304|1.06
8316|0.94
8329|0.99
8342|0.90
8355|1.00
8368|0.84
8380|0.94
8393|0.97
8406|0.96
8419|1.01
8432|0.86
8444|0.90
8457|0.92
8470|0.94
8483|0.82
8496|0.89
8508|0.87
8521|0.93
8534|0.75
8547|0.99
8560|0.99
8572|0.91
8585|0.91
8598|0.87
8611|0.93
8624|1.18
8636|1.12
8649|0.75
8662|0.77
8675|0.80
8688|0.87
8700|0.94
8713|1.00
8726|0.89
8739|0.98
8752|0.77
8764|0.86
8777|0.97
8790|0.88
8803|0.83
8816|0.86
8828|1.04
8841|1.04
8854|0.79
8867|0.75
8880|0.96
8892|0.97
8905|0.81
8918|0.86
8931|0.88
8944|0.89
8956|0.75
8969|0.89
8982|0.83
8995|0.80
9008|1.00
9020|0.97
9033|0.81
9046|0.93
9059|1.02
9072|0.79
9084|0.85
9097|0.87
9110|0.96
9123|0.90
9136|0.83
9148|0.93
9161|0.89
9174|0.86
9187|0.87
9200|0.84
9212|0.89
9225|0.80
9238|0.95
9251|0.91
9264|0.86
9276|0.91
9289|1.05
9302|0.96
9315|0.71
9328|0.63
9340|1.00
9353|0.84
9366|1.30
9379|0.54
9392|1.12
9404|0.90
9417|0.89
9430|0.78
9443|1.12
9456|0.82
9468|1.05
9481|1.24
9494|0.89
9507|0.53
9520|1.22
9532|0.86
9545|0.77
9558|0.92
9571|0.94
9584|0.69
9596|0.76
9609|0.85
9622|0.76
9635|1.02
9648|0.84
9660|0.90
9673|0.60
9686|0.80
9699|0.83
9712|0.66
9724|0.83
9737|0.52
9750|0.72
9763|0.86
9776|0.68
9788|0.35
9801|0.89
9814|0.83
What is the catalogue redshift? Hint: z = 0.426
